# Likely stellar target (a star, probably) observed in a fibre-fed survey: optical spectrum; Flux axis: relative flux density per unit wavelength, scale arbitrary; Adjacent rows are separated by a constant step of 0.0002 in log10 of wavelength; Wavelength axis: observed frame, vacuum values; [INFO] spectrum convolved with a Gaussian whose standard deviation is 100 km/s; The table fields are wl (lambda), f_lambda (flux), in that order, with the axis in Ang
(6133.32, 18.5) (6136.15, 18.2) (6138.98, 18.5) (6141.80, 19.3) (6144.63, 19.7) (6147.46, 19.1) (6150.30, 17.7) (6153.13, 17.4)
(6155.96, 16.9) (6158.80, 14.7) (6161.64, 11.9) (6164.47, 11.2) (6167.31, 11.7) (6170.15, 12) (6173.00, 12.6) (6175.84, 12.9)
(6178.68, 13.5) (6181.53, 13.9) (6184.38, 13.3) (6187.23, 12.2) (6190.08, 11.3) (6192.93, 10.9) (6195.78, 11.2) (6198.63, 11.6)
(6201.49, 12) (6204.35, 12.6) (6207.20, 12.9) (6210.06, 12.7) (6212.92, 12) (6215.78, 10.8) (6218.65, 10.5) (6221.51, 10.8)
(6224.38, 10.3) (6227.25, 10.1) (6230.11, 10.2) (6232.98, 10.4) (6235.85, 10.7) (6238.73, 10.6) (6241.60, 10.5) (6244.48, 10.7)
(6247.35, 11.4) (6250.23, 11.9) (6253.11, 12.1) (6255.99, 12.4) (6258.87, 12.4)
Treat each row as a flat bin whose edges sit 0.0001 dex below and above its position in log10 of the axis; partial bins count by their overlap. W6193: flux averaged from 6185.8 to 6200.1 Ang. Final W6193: 11.4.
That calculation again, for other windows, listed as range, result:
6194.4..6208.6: 12.1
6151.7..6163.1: 15.2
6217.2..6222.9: 10.6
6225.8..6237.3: 10.3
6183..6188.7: 12.7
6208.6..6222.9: 11.4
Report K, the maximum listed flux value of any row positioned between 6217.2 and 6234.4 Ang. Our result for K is 10.8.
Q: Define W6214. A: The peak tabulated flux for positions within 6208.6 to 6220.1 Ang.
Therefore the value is 12.7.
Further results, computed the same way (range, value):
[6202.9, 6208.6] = 12.9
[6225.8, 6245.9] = 10.7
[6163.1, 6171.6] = 12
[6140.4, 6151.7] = 19.7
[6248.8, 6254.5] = 12.1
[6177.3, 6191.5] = 13.9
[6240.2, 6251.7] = 11.9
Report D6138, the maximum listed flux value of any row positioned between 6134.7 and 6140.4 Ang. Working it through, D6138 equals 18.5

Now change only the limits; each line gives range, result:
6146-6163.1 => 19.1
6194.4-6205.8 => 12.6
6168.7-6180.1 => 13.5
